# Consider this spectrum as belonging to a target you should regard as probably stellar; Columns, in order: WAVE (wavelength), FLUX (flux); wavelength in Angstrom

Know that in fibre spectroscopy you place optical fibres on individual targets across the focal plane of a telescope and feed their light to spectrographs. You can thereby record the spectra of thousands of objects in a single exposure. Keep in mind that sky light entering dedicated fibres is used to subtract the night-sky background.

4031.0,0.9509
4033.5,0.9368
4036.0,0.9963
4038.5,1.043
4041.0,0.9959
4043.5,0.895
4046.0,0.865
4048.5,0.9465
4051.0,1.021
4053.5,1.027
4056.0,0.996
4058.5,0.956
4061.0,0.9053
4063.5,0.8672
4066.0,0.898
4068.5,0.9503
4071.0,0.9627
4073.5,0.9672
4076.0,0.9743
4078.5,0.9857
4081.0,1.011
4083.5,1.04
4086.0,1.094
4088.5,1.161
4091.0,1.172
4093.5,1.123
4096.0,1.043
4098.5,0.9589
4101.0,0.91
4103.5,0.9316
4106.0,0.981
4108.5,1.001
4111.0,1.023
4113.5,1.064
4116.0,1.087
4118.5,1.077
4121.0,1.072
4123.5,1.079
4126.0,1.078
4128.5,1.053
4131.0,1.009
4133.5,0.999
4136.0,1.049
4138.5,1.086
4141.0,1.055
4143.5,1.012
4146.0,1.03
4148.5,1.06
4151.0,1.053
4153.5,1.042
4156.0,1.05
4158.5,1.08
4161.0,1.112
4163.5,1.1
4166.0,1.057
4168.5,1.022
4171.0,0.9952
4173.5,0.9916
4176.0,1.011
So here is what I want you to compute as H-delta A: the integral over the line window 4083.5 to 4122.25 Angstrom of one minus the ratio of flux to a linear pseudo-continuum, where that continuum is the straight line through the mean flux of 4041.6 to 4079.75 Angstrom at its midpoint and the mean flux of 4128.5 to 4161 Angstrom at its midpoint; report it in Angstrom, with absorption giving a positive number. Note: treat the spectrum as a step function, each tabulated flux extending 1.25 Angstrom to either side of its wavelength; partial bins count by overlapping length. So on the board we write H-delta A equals -1.9 Angstrom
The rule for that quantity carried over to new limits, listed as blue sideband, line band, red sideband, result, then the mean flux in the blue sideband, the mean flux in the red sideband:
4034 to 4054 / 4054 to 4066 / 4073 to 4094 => 0.9 Angstrom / 0.97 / 1.06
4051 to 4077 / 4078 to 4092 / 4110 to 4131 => -1.2 Angstrom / 0.954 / 1.06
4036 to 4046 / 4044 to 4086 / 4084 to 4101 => 2.2 Angstrom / 0.966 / 1.08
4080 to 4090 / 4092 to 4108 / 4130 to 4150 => 1.1 Angstrom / 1.08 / 1.04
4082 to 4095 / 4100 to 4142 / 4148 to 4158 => 1.9 Angstrom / 1.11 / 1.05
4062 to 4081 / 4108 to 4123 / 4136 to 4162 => -0.7 Angstrom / 0.948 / 1.06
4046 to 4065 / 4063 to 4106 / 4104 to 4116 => -0.7 Angstrom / 0.953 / 1.02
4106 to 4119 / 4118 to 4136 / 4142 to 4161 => -0.1 Angstrom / 1.04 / 1.05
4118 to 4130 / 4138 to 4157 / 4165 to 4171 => 0.0 Angstrom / 1.07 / 1.03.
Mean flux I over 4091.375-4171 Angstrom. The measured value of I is 1.04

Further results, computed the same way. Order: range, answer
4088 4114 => 1.03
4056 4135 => 1.01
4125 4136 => 1.04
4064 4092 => 1.01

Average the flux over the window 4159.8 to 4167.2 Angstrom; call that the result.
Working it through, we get 1.09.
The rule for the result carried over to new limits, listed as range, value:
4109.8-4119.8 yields 1.06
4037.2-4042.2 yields 1.02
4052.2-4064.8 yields 0.95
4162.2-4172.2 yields 1.04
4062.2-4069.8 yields 0.906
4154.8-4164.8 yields 1.09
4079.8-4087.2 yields 1.05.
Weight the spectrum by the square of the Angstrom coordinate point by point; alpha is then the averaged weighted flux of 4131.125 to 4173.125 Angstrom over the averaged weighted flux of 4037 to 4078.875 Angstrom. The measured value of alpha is 1.1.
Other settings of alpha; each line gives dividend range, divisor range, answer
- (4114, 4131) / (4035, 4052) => 1.15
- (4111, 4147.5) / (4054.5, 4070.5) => 1.17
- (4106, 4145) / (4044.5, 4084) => 1.13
